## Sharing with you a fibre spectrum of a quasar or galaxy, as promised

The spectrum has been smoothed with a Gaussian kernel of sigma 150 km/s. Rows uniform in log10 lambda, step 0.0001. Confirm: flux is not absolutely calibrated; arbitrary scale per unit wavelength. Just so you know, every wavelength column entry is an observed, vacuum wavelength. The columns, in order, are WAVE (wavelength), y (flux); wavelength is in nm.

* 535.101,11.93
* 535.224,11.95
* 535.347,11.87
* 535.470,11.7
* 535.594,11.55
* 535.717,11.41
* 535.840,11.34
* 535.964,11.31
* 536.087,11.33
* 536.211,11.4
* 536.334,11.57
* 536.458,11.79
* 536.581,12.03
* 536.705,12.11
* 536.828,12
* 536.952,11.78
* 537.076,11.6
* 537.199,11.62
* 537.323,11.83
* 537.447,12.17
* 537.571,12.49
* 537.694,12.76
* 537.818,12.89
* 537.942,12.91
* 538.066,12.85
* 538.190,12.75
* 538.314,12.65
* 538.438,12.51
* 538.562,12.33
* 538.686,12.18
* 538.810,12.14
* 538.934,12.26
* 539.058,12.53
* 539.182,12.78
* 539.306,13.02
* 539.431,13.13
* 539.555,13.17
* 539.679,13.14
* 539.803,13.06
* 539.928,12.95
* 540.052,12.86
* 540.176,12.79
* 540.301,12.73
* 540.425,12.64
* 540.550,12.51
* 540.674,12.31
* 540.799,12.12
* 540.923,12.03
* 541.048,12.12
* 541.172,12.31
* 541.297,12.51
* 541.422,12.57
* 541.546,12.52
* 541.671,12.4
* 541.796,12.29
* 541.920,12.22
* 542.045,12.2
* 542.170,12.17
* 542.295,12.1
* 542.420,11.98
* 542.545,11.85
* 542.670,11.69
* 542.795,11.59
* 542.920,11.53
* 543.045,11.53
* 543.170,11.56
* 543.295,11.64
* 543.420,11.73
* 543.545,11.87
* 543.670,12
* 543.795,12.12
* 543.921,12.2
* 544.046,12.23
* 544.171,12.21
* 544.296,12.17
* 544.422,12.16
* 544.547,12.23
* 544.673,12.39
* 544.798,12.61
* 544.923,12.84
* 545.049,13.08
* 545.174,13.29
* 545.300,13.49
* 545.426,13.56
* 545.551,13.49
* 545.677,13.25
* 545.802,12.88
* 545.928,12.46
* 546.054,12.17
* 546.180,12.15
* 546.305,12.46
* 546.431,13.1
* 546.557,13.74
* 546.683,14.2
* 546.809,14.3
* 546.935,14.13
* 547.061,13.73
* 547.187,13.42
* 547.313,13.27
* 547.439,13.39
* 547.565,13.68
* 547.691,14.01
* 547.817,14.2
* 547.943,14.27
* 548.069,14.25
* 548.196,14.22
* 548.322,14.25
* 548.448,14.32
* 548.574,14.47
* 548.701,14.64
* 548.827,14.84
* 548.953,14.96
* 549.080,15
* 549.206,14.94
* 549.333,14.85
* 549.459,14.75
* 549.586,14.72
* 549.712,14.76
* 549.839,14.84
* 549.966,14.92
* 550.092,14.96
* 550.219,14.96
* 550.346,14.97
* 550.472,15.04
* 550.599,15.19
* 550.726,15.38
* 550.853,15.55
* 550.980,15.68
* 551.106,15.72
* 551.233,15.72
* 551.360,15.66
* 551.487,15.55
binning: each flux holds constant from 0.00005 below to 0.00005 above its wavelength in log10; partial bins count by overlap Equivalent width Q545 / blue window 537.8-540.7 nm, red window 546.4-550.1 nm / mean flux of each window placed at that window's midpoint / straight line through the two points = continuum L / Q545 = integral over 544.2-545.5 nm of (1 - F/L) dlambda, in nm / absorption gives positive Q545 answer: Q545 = 0.09 nm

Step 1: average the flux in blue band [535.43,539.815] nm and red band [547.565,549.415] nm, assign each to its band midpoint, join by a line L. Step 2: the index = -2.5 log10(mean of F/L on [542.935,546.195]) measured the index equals 0.10 mag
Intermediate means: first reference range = 12.2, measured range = 12.4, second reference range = 14.5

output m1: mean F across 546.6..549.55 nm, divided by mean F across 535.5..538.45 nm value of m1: 1.19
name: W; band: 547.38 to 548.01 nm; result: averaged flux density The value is 13.9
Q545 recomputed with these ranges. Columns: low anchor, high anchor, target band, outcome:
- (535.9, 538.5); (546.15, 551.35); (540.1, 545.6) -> 0.395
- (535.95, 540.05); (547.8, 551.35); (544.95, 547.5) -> 0.160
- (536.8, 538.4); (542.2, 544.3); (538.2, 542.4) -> -0.139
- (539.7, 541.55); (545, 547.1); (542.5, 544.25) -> 0.145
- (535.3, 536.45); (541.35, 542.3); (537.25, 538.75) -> -0.092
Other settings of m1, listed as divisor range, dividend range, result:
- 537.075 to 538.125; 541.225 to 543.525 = 0.97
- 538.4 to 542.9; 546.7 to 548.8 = 1.13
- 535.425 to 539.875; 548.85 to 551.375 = 1.24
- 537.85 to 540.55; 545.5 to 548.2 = 1.06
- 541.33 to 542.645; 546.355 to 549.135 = 1.15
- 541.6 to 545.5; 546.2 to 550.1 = 1.16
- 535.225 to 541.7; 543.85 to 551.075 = 1.13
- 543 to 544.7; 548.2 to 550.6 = 1.23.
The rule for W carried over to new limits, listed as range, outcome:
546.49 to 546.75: 13.9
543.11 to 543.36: 11.6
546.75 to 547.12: 14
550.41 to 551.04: 15.3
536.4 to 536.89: 12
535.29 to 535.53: 11.8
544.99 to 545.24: 13.2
